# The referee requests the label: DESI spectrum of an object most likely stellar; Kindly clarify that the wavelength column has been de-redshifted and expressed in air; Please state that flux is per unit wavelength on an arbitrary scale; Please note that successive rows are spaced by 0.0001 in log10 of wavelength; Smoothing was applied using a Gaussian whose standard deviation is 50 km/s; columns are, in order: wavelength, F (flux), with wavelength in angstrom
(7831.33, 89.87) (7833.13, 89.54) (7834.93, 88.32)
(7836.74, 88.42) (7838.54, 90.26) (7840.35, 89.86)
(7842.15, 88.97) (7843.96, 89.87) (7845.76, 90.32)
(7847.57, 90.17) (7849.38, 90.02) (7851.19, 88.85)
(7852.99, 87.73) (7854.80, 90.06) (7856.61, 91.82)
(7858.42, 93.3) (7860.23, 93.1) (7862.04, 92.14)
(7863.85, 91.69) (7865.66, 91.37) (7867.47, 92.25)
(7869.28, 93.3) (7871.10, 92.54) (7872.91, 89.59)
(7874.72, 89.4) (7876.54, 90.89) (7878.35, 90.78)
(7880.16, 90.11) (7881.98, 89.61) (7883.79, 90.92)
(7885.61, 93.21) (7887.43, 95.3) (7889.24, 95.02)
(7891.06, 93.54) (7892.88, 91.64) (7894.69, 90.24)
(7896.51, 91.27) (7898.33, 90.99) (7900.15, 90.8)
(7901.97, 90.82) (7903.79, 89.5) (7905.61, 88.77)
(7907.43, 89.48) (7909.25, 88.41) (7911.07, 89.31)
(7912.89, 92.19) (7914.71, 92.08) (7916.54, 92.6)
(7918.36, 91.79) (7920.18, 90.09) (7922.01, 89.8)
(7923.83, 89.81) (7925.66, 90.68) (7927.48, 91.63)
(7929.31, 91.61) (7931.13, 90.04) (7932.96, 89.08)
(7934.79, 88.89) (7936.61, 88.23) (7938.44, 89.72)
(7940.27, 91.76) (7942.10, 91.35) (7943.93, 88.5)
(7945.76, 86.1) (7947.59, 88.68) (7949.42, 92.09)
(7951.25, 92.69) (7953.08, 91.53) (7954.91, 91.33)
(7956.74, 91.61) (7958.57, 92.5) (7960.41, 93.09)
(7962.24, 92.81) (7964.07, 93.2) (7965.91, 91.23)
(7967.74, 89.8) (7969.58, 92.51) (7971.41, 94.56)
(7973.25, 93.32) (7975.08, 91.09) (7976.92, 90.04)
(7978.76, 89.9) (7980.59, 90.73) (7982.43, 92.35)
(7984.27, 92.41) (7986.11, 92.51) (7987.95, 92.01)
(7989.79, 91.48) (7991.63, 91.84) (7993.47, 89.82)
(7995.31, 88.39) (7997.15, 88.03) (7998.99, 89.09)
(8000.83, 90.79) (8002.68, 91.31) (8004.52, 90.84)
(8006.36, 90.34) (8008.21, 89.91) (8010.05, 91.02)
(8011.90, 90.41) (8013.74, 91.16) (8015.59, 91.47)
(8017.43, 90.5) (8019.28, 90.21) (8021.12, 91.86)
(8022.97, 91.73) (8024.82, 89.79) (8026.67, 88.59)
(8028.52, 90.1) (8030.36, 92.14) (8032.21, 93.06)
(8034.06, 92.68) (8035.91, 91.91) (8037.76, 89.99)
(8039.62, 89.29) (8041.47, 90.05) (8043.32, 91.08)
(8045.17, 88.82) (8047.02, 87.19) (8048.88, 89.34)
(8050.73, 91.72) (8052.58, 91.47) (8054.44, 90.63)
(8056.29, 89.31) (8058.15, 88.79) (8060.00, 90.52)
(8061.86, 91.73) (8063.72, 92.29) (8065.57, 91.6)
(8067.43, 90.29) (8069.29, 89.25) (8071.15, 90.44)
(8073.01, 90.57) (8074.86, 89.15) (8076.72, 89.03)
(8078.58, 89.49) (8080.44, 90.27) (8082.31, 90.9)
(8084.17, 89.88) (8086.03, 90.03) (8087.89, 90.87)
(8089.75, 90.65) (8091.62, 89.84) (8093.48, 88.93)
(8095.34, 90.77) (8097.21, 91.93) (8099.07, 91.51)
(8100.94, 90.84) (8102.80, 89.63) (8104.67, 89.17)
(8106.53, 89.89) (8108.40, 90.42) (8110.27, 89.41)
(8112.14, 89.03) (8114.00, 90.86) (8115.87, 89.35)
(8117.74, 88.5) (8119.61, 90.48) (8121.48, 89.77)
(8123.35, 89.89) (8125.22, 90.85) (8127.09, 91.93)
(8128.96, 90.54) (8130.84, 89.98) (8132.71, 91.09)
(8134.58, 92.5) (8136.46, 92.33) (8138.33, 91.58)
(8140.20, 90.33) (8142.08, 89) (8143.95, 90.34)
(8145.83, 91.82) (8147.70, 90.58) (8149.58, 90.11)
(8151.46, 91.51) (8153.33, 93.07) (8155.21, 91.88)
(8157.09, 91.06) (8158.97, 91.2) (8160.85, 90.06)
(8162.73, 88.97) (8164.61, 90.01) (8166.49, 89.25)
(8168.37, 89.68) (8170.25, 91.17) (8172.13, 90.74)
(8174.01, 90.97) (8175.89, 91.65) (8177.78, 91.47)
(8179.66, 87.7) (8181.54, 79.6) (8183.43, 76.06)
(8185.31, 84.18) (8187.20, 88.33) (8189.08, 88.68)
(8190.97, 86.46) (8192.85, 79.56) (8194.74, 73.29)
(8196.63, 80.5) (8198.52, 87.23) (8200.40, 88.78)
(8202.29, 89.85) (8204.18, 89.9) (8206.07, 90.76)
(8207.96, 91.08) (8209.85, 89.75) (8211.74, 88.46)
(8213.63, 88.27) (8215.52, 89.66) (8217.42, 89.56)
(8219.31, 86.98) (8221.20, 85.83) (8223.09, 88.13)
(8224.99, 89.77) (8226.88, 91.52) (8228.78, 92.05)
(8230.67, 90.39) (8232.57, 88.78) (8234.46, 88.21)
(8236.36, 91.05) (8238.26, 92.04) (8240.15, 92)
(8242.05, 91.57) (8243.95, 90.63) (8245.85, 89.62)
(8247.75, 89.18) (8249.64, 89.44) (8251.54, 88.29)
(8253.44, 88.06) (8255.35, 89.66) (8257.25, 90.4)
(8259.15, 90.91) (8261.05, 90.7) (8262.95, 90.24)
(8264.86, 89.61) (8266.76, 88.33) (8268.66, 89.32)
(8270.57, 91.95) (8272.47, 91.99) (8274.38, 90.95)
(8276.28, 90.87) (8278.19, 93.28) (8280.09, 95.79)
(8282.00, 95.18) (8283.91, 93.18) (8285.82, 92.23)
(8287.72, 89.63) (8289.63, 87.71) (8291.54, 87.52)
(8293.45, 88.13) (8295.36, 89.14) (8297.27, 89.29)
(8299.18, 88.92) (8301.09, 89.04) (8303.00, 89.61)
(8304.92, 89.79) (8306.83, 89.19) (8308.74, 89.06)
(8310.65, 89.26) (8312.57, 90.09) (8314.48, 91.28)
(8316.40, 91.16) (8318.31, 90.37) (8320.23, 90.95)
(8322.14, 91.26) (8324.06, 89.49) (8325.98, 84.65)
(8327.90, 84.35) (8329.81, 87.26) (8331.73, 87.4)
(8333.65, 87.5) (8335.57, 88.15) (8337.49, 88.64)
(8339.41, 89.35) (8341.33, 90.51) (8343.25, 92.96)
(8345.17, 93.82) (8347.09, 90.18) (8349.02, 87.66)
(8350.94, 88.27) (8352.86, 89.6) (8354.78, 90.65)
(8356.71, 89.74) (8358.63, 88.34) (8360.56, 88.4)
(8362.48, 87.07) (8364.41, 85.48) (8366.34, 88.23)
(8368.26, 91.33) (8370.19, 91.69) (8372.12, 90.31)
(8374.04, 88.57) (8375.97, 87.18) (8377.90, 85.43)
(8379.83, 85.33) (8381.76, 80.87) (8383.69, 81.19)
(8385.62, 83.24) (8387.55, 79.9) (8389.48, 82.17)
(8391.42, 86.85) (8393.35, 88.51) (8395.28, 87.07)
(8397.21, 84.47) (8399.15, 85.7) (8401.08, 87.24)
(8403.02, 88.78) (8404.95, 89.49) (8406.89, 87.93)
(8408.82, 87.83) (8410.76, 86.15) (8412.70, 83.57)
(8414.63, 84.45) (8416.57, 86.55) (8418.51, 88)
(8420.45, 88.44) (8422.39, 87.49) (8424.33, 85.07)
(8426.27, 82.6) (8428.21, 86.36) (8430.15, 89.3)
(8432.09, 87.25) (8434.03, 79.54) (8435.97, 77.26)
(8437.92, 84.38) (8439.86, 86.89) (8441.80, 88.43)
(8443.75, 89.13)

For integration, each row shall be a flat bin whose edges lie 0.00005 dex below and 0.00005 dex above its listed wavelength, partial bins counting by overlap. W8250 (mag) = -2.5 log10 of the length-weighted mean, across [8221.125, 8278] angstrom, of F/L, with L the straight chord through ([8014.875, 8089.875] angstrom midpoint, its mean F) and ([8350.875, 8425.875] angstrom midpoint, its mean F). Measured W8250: -0.02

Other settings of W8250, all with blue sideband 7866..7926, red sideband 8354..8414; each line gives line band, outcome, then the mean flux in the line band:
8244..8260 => -0.02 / 89.5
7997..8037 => -0.01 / 90.8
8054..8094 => -0.01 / 90.2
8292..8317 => -0.03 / 89.5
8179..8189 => 0.06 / 83.5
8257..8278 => -0.03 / 90.6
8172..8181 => -0.02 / 90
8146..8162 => -0.03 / 91.2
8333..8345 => -0.03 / 89.9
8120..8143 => -0.02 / 90.8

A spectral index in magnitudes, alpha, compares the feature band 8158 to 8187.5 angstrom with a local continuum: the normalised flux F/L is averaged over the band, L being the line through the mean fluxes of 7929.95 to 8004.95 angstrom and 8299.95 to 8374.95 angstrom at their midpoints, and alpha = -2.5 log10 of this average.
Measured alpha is 0.022 mag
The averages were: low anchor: 90.9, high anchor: 89.3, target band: 88.2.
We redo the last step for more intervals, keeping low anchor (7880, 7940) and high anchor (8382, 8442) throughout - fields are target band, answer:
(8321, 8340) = -0.02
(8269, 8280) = -0.06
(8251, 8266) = -0.03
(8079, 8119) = -0.02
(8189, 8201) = 0.06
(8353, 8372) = -0.04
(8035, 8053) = -0.01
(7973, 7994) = -0.02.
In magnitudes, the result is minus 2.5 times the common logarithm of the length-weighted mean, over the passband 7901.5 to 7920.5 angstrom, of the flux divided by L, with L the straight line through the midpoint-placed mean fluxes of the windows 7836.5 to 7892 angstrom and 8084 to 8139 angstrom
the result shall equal 0.006 mag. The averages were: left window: 91.1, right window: 90.4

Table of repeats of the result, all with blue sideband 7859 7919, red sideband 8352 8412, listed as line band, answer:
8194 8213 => 0.02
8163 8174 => -0.02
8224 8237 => -0.02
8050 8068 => -0.01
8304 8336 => -0.02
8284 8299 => -0.02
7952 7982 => -0.01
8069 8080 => 0.00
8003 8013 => 0.00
